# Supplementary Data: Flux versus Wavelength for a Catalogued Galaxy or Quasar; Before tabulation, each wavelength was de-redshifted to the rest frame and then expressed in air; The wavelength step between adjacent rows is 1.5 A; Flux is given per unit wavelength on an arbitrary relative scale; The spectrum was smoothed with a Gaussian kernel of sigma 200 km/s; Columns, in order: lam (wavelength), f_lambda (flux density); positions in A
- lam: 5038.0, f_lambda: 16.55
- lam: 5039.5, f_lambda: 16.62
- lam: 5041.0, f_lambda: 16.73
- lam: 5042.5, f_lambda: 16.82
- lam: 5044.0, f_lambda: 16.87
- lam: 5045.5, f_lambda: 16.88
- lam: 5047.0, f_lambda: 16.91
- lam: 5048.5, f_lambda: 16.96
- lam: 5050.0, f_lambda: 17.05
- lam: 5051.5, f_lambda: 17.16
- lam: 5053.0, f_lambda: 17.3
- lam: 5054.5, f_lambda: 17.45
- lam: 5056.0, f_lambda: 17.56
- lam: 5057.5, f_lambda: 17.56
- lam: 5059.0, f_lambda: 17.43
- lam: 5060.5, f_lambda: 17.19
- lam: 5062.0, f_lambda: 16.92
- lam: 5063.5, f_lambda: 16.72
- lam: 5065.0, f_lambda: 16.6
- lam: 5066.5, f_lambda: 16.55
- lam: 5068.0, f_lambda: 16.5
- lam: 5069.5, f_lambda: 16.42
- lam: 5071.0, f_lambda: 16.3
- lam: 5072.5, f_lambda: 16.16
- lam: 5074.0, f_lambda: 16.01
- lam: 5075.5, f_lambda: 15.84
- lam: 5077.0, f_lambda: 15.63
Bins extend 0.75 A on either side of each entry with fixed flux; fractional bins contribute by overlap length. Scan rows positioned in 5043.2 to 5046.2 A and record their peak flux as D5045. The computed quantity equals 16.88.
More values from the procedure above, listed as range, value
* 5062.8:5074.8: 16.72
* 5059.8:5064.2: 17.19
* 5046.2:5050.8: 17.05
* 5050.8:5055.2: 17.45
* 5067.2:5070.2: 16.5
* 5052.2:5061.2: 17.56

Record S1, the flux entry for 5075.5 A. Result 15.84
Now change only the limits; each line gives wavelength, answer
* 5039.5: 16.62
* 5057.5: 17.56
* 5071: 16.3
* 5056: 17.56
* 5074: 16.01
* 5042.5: 16.82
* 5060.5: 17.19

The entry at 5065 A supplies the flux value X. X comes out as 16.6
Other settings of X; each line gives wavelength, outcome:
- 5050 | 17.05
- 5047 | 16.91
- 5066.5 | 16.55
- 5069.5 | 16.42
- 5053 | 17.3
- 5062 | 16.92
